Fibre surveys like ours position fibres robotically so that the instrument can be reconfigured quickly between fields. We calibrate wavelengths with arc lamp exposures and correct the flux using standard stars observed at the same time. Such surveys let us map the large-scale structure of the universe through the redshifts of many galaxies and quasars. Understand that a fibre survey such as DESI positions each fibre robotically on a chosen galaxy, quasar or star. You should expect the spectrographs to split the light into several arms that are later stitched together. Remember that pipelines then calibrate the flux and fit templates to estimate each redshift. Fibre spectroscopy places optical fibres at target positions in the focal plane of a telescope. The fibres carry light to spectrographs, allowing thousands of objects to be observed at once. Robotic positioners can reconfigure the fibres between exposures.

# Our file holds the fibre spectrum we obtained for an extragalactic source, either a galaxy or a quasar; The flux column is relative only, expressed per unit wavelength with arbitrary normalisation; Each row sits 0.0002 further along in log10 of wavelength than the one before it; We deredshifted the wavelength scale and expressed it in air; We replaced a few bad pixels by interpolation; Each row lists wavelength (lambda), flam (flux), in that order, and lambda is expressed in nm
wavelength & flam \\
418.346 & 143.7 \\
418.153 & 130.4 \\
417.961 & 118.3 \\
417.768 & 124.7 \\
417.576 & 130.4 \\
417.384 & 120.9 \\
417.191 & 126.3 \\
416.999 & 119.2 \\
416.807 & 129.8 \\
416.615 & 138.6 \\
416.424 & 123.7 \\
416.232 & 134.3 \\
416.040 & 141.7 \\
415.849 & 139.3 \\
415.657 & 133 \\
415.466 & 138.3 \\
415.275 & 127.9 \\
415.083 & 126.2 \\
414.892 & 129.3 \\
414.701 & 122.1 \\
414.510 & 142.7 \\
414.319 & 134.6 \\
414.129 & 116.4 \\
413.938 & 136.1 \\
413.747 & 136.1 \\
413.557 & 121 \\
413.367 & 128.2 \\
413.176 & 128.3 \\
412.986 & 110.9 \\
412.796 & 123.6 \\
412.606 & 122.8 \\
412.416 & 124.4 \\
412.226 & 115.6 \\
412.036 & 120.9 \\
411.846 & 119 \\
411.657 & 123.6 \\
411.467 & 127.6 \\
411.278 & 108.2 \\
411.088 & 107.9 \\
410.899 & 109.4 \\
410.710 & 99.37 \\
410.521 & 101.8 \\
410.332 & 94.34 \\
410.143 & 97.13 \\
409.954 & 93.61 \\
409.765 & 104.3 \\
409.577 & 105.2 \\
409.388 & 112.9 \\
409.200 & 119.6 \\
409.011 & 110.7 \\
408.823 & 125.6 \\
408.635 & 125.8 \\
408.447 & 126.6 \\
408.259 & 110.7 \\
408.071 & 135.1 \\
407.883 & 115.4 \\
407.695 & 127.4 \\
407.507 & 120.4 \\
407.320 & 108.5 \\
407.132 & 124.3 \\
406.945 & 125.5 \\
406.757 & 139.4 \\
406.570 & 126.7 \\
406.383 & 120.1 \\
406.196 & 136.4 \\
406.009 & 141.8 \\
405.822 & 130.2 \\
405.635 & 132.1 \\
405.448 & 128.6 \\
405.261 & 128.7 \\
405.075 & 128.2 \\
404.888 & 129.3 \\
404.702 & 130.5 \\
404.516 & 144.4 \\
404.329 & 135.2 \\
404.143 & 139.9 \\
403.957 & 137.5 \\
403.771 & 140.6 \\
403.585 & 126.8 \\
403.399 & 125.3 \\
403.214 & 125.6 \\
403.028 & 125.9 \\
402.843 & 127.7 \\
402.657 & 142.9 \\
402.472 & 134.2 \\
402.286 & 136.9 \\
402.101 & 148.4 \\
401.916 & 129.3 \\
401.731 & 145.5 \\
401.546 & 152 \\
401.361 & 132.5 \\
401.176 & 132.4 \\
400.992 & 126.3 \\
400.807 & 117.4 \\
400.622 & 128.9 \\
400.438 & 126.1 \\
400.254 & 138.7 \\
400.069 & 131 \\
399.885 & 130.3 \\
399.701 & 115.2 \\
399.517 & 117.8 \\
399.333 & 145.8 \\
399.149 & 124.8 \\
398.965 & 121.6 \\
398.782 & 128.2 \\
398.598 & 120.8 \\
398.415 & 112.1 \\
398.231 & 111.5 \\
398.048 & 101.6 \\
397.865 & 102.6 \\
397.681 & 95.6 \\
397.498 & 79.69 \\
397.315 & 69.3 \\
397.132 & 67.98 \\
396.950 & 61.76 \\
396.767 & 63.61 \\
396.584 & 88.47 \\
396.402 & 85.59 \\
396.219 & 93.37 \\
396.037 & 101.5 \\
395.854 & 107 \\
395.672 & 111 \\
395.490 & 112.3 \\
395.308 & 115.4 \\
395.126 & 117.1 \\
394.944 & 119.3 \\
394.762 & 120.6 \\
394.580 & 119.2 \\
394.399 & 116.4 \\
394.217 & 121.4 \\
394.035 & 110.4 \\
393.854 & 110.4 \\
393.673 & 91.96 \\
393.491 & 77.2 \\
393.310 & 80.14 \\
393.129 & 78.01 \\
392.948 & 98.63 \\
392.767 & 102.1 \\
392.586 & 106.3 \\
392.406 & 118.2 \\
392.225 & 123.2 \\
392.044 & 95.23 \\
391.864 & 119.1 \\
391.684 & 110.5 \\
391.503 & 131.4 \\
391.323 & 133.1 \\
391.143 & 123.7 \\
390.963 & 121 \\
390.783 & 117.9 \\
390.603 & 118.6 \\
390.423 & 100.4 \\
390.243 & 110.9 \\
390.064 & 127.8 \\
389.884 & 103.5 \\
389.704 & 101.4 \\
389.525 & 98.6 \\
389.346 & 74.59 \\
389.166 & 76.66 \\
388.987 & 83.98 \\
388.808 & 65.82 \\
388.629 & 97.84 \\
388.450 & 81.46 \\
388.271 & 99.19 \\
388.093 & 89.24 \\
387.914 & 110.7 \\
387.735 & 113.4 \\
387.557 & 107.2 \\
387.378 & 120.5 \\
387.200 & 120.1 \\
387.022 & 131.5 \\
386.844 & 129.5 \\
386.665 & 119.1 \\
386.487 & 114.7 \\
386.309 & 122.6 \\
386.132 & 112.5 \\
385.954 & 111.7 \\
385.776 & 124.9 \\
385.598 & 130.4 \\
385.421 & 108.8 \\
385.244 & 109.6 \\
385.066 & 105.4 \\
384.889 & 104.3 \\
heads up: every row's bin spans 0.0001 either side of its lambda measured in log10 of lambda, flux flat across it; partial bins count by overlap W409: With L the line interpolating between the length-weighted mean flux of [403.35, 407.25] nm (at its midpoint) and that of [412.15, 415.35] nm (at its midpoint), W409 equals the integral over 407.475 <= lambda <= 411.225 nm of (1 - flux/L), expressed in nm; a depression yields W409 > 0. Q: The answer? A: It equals 0.50 nm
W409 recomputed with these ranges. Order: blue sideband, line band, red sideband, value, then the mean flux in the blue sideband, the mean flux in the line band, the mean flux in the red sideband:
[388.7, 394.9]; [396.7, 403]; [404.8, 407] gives 0.091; 106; 119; 131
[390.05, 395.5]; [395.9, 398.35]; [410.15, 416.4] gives 0.572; 111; 87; 123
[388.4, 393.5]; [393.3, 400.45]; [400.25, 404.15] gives 0.749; 103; 107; 133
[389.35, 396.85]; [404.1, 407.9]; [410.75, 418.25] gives -0.355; 107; 129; 126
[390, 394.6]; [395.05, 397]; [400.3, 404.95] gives 0.356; 110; 96.6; 134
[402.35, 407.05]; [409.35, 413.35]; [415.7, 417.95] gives 0.563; 132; 112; 129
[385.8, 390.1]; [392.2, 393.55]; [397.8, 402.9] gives 0.197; 105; 97.3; 128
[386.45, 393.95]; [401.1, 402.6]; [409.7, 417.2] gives -0.333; 106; 139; 122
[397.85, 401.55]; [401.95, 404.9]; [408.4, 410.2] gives -0.365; 124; 134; 112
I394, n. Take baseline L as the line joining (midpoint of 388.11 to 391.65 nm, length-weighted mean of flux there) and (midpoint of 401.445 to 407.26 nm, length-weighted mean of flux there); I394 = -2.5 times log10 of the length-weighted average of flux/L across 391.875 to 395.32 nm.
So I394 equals 0.05 mag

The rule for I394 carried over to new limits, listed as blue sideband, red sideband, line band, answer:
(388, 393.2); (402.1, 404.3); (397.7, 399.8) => 0.05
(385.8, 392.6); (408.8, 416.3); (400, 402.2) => -0.17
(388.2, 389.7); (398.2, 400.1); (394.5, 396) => -0.05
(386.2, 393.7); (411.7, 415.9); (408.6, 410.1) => 0.11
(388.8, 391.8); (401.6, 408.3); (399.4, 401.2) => -0.03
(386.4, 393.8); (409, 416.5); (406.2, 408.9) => -0.06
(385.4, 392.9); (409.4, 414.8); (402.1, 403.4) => -0.17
